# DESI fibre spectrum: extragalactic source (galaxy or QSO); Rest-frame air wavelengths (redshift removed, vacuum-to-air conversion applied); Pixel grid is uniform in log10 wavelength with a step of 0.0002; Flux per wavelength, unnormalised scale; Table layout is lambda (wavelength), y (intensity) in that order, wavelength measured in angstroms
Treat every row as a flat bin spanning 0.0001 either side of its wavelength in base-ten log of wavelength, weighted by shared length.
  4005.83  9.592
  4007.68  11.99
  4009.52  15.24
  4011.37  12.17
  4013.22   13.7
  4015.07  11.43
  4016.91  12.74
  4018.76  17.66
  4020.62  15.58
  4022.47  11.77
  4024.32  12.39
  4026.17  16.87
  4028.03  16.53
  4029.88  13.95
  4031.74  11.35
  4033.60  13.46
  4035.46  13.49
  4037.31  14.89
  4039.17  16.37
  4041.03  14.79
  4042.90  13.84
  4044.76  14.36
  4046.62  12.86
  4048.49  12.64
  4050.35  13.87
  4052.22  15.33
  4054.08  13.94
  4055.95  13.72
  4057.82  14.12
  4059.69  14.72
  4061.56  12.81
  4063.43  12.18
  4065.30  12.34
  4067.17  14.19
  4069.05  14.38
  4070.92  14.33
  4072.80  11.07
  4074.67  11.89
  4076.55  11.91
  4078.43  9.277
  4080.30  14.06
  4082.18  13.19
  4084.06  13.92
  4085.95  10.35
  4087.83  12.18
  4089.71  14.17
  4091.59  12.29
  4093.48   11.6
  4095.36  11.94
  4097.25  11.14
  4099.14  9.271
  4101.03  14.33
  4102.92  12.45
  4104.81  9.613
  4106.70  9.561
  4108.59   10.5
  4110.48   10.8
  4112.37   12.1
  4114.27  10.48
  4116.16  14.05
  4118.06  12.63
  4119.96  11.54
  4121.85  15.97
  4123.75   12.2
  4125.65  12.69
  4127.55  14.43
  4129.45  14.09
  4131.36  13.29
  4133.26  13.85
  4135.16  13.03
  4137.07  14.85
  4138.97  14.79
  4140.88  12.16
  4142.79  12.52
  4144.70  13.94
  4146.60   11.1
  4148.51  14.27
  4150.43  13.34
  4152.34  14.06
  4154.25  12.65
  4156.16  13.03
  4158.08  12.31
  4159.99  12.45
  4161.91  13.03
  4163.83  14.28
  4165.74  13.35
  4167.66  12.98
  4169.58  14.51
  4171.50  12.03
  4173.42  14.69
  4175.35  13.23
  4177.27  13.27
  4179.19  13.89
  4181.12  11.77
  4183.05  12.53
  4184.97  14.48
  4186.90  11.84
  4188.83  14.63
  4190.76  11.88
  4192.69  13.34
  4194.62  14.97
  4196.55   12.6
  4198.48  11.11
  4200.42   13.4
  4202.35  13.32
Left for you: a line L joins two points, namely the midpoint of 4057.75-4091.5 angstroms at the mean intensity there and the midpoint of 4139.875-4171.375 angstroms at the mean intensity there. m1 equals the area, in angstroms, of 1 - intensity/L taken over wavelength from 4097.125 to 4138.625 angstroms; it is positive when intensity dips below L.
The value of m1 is 1.6 angstroms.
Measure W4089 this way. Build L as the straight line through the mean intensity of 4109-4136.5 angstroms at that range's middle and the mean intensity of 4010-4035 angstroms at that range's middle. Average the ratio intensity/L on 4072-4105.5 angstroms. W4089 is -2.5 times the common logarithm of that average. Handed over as 0.111 mag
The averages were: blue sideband 13.8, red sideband 12.9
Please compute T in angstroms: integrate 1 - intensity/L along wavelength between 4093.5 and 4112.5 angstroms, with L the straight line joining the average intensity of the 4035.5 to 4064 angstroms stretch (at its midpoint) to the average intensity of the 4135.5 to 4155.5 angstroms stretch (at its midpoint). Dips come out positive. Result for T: 3.5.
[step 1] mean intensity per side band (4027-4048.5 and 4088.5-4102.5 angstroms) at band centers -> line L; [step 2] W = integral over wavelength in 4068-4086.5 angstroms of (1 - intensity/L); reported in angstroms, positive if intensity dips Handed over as 0.4 angstroms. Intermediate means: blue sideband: 14.1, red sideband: 12.1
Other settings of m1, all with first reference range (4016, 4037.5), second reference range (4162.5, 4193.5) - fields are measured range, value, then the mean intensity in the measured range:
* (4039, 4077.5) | 1.3 angstroms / 13.5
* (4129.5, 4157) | 0.3 angstroms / 13.4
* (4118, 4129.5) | 0.2 angstroms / 13.4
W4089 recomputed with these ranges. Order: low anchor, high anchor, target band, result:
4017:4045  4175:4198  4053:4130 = 0.119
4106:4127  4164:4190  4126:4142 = -0.106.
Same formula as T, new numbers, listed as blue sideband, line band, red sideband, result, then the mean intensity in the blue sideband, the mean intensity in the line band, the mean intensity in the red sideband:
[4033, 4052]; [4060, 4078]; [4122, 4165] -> 1.5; 14.1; 12.8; 13.3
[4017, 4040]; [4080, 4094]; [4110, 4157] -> 1.1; 14.5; 12.7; 13.1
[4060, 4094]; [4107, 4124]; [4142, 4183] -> 0.9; 12.6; 12.2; 13.2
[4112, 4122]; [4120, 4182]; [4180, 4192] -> -3.1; 12.6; 13.4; 12.9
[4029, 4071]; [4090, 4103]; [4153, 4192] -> 1.6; 13.8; 11.9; 13.2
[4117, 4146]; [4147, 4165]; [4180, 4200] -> 0.0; 13.4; 13.2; 12.9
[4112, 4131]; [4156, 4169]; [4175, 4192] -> -0.1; 13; 13.1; 13.1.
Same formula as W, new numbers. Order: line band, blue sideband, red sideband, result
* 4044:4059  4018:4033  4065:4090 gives -0.4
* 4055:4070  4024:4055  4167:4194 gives 0.5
